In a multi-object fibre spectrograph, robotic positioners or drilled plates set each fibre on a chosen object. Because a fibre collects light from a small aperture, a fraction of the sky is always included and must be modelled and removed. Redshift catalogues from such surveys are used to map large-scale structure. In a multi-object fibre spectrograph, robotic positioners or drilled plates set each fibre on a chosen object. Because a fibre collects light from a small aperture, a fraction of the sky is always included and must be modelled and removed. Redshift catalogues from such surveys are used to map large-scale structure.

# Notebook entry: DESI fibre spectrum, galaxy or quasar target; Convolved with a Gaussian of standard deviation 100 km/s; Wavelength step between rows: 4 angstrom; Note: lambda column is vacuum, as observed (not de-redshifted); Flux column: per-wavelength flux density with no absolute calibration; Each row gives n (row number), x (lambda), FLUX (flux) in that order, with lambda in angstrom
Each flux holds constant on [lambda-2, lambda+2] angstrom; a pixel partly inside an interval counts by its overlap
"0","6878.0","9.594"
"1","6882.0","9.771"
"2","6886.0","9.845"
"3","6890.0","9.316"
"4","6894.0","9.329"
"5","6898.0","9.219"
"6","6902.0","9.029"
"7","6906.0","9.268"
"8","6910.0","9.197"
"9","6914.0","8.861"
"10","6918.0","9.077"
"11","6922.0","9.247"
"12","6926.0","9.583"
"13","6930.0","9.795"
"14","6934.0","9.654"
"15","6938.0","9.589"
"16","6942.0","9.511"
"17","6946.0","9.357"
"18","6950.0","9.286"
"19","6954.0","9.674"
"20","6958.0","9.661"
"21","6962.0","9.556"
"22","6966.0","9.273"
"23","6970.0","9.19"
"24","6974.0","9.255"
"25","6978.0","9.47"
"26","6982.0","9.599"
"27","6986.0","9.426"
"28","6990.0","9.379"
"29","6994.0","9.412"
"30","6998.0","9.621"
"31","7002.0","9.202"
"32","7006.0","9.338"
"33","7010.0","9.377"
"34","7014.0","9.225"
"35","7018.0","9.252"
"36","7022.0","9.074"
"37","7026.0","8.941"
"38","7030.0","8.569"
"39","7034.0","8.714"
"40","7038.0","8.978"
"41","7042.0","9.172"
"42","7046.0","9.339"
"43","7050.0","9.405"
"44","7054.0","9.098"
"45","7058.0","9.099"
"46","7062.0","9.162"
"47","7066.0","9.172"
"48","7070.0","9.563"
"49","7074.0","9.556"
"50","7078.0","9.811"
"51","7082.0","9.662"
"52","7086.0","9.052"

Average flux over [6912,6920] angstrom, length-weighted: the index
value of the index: 8.97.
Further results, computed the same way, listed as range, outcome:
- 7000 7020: 9.28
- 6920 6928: 9.41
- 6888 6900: 9.29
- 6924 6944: 9.63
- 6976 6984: 9.53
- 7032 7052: 9.12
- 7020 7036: 8.82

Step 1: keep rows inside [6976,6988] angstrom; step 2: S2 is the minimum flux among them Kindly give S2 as 9.426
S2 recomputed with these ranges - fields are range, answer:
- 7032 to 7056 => 8.714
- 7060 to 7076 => 9.162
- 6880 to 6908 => 9.029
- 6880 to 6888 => 9.771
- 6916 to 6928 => 9.077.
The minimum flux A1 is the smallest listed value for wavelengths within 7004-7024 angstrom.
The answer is 9.074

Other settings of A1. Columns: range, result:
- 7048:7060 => 9.098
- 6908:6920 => 8.861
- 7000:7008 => 9.202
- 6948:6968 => 9.273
